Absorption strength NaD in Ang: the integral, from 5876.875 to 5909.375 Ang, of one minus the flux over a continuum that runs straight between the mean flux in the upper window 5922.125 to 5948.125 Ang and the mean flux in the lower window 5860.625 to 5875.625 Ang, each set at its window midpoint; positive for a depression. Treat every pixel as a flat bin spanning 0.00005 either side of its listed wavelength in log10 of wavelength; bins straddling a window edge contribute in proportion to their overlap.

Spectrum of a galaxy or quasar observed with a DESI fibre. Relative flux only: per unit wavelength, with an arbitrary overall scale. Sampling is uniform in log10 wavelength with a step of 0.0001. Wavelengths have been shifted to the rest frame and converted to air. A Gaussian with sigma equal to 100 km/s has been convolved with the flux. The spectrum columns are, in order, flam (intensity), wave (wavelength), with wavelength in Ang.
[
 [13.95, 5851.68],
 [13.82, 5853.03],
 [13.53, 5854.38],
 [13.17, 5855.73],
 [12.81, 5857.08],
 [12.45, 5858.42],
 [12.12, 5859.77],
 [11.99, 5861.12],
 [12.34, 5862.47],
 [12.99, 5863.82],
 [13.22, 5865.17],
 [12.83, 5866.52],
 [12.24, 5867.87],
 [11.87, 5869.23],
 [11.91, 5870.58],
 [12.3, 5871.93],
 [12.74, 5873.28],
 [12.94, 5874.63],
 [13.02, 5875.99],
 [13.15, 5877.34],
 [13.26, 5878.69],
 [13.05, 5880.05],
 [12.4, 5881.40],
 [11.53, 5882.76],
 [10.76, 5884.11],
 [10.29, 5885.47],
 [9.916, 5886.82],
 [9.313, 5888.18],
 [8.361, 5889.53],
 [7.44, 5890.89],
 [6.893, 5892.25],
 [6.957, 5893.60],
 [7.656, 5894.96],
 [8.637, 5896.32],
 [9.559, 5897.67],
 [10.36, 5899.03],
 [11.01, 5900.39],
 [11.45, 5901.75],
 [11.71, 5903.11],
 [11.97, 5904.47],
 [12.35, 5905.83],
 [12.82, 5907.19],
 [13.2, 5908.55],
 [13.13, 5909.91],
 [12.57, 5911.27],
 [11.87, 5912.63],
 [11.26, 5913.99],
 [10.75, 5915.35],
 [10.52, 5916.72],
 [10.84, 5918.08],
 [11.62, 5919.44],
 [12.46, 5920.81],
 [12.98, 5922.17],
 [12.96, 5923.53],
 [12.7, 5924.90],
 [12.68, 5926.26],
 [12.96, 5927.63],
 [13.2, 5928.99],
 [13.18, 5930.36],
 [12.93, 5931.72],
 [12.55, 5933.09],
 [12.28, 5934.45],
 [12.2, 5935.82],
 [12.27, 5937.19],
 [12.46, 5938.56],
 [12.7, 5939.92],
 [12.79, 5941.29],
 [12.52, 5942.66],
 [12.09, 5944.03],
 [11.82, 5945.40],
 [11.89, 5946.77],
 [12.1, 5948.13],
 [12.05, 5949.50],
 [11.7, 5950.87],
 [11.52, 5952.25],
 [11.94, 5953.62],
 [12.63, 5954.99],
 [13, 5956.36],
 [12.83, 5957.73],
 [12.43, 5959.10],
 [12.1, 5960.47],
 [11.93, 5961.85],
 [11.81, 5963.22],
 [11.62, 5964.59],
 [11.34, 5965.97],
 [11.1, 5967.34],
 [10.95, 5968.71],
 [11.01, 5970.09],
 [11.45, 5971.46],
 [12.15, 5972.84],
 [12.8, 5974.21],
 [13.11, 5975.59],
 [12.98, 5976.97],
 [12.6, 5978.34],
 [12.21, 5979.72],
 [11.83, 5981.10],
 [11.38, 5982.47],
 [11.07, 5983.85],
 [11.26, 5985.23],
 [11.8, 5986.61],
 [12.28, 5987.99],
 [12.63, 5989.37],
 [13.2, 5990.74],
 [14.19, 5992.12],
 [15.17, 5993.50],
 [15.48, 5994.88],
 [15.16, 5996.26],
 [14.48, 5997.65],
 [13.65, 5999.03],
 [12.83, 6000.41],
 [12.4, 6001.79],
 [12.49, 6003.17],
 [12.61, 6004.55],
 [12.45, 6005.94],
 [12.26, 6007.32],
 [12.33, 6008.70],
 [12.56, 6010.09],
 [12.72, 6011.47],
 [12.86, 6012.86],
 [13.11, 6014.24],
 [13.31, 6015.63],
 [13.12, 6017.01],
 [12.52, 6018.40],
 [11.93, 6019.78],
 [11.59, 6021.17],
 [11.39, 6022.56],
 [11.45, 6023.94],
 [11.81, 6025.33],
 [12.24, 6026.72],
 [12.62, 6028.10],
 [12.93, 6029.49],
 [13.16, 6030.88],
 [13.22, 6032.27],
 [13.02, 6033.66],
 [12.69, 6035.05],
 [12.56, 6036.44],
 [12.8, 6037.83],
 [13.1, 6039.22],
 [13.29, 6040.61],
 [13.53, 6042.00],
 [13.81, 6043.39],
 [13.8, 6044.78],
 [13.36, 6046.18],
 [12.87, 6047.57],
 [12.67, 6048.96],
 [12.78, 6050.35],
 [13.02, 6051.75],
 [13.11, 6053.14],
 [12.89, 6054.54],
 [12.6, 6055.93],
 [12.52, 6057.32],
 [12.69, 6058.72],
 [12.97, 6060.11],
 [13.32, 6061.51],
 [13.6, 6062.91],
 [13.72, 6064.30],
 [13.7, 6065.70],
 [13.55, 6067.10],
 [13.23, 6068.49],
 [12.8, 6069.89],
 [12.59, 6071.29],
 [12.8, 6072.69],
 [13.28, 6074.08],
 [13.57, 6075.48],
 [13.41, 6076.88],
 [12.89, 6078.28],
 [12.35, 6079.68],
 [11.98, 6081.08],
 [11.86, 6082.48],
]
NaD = 5.0 Ang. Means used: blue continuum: 12.5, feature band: 10.6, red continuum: 12.6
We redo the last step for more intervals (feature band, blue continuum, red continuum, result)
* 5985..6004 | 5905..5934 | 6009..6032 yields -1.47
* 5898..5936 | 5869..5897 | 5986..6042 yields -3.00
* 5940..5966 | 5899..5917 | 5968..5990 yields -0.48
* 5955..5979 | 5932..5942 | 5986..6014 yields 1.36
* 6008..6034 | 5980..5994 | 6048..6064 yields 0.36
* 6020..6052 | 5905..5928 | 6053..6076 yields 0.45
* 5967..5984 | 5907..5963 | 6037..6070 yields 0.88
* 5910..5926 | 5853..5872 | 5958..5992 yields 0.49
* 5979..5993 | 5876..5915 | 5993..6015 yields 0.70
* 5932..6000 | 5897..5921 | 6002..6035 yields -1.91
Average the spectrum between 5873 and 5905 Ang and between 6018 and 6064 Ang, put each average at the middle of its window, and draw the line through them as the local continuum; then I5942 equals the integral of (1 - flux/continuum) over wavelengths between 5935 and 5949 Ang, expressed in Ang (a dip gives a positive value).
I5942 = -1.2 Ang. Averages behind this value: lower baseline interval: 10.6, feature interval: 12.3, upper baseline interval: 12.8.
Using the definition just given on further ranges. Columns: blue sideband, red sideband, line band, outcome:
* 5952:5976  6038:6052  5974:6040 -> -0.6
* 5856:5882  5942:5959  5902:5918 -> 0.6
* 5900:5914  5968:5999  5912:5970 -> 1.4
